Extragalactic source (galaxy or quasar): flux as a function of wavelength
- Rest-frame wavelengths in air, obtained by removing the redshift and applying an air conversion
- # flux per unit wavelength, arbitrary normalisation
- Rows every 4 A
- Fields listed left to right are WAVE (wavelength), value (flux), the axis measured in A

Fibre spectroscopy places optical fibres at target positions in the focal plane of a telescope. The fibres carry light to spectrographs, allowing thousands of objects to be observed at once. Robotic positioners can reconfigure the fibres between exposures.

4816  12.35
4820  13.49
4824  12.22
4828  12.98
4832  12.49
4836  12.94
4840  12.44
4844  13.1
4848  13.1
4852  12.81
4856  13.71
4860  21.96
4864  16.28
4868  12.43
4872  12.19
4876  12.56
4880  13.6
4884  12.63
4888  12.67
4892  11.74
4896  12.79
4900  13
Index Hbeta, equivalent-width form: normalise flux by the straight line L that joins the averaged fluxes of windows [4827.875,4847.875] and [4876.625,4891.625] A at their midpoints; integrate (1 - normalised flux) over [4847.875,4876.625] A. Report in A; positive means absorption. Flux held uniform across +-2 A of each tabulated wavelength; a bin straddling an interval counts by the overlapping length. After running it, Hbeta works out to -3.9 A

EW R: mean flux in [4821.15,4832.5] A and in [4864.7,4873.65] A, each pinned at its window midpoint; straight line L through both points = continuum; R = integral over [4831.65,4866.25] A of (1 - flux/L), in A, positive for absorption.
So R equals -4.4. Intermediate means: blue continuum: 12.6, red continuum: 12.9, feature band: 14.4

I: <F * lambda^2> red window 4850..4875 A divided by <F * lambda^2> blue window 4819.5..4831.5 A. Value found 1.18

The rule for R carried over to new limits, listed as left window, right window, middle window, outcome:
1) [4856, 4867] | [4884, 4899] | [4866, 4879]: 2.6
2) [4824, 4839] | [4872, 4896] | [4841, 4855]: -0.4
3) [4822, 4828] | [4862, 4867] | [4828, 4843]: 0.6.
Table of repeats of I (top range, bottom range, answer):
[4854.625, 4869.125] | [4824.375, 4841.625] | 1.31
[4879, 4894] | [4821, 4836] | 1.02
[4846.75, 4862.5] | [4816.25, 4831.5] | 1.23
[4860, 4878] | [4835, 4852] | 1.12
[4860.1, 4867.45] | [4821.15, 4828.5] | 1.37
